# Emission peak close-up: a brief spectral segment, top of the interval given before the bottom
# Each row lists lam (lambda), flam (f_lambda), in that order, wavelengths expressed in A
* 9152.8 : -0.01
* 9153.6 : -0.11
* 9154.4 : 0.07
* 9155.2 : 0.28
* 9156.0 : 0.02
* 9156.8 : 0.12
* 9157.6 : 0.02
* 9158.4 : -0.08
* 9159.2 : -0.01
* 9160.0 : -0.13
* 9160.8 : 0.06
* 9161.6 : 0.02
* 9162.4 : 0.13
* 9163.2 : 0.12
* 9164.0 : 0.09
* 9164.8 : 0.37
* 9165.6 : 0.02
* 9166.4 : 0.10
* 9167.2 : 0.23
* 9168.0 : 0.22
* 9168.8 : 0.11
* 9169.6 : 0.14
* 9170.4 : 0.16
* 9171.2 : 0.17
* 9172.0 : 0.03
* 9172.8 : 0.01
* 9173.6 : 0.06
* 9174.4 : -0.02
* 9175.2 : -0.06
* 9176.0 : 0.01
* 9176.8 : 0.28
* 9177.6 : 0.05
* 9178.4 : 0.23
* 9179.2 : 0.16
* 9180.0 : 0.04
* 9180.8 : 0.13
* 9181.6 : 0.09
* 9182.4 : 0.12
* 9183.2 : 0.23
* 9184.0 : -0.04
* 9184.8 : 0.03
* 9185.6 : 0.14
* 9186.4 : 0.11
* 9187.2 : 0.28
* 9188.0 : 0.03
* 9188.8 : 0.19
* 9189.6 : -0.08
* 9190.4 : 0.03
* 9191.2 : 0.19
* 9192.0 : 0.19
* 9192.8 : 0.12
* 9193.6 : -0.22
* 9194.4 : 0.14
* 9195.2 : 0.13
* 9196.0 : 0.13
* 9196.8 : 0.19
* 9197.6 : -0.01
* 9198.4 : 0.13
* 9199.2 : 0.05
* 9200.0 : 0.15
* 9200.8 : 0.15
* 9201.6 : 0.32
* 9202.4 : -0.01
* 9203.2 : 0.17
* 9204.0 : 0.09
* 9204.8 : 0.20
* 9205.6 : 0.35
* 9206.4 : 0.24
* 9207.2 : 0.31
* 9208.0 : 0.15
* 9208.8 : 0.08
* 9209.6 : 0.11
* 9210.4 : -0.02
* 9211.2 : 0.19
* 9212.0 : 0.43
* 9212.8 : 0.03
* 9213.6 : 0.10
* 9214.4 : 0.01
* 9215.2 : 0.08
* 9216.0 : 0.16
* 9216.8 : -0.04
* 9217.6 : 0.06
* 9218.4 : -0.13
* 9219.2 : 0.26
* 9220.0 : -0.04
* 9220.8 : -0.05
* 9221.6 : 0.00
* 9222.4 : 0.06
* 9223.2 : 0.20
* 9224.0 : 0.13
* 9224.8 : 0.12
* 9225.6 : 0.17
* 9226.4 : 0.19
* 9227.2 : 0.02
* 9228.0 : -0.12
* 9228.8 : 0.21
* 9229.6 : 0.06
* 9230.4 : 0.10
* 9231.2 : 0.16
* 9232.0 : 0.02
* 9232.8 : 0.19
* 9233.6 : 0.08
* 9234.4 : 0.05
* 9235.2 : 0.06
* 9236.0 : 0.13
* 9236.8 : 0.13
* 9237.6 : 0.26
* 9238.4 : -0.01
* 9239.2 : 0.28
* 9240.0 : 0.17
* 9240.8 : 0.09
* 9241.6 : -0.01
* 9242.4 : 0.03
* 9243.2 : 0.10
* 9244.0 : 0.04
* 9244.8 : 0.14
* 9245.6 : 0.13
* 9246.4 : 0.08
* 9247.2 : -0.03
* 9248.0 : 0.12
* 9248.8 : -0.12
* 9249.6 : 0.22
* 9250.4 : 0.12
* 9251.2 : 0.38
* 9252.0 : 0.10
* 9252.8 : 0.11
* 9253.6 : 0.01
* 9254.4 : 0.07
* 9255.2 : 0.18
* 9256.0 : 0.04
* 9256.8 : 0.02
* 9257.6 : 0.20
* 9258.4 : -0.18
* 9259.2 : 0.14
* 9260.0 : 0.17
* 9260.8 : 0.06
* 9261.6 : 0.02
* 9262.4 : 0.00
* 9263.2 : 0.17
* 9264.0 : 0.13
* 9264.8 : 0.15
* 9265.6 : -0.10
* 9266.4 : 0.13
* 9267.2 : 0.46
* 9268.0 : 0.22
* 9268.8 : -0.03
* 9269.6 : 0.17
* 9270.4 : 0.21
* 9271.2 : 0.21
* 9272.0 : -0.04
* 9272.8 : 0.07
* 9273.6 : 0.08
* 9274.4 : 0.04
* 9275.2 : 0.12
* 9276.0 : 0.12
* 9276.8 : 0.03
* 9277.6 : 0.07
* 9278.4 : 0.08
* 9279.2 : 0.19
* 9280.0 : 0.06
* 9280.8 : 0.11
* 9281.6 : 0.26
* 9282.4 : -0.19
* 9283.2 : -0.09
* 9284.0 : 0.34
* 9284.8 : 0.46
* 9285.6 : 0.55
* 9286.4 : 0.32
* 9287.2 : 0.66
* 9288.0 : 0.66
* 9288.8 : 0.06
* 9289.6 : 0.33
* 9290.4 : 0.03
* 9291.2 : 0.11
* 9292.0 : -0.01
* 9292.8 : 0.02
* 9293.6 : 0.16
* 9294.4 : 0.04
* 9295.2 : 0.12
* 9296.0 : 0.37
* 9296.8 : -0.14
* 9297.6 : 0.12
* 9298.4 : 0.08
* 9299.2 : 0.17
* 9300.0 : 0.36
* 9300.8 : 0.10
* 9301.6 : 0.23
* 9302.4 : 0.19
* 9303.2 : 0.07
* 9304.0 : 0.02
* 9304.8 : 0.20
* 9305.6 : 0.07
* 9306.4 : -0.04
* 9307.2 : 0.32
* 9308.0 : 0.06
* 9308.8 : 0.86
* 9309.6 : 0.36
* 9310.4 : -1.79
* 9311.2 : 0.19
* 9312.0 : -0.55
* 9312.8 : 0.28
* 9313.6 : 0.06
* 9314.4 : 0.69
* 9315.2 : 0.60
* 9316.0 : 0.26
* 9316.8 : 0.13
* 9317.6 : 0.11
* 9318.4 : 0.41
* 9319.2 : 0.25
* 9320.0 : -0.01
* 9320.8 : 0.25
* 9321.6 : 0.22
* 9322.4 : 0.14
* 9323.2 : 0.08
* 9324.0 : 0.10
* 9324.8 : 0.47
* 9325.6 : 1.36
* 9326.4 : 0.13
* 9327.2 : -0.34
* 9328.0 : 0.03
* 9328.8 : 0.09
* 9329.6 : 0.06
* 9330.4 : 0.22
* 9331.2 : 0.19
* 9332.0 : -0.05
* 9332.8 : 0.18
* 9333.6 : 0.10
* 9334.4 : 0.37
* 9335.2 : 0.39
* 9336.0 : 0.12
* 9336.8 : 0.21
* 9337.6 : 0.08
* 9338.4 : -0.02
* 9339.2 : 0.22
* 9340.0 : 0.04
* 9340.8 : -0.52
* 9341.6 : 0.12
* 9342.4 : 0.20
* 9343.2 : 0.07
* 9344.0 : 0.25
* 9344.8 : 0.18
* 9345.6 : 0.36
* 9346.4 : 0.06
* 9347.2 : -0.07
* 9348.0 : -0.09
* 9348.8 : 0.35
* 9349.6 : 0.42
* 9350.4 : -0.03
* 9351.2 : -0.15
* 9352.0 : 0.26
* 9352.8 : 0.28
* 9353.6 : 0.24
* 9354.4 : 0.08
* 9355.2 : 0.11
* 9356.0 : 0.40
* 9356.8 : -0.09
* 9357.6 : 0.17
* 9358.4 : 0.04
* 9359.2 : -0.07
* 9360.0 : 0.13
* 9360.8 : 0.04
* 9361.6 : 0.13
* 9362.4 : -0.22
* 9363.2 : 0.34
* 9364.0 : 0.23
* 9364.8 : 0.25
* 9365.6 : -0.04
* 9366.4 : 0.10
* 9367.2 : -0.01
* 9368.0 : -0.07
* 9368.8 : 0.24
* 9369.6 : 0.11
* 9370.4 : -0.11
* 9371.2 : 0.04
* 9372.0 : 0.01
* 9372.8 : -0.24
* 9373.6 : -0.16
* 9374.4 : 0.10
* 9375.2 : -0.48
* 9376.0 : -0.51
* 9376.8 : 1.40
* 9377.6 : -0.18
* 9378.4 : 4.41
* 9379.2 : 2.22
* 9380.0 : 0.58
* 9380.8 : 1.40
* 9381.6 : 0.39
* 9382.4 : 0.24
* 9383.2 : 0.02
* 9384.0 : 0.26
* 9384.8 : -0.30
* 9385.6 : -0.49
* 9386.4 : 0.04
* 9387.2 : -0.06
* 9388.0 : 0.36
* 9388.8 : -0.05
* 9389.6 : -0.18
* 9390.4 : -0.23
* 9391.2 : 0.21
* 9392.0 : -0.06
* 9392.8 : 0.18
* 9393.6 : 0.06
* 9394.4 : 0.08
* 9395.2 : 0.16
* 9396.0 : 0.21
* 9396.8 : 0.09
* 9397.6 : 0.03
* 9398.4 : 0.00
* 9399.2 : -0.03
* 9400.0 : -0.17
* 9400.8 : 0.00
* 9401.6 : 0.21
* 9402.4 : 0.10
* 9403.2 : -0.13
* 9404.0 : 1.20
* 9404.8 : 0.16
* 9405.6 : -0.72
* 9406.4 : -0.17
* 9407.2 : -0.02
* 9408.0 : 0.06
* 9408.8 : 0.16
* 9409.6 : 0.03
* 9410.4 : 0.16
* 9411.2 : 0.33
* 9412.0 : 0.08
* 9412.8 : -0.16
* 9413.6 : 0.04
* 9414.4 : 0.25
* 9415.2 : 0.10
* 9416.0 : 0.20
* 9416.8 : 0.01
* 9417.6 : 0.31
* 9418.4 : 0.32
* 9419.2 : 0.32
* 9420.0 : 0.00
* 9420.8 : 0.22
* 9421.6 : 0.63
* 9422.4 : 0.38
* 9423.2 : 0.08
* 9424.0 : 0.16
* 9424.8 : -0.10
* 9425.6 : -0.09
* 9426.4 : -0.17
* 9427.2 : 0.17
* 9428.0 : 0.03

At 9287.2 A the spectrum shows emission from Hgamma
